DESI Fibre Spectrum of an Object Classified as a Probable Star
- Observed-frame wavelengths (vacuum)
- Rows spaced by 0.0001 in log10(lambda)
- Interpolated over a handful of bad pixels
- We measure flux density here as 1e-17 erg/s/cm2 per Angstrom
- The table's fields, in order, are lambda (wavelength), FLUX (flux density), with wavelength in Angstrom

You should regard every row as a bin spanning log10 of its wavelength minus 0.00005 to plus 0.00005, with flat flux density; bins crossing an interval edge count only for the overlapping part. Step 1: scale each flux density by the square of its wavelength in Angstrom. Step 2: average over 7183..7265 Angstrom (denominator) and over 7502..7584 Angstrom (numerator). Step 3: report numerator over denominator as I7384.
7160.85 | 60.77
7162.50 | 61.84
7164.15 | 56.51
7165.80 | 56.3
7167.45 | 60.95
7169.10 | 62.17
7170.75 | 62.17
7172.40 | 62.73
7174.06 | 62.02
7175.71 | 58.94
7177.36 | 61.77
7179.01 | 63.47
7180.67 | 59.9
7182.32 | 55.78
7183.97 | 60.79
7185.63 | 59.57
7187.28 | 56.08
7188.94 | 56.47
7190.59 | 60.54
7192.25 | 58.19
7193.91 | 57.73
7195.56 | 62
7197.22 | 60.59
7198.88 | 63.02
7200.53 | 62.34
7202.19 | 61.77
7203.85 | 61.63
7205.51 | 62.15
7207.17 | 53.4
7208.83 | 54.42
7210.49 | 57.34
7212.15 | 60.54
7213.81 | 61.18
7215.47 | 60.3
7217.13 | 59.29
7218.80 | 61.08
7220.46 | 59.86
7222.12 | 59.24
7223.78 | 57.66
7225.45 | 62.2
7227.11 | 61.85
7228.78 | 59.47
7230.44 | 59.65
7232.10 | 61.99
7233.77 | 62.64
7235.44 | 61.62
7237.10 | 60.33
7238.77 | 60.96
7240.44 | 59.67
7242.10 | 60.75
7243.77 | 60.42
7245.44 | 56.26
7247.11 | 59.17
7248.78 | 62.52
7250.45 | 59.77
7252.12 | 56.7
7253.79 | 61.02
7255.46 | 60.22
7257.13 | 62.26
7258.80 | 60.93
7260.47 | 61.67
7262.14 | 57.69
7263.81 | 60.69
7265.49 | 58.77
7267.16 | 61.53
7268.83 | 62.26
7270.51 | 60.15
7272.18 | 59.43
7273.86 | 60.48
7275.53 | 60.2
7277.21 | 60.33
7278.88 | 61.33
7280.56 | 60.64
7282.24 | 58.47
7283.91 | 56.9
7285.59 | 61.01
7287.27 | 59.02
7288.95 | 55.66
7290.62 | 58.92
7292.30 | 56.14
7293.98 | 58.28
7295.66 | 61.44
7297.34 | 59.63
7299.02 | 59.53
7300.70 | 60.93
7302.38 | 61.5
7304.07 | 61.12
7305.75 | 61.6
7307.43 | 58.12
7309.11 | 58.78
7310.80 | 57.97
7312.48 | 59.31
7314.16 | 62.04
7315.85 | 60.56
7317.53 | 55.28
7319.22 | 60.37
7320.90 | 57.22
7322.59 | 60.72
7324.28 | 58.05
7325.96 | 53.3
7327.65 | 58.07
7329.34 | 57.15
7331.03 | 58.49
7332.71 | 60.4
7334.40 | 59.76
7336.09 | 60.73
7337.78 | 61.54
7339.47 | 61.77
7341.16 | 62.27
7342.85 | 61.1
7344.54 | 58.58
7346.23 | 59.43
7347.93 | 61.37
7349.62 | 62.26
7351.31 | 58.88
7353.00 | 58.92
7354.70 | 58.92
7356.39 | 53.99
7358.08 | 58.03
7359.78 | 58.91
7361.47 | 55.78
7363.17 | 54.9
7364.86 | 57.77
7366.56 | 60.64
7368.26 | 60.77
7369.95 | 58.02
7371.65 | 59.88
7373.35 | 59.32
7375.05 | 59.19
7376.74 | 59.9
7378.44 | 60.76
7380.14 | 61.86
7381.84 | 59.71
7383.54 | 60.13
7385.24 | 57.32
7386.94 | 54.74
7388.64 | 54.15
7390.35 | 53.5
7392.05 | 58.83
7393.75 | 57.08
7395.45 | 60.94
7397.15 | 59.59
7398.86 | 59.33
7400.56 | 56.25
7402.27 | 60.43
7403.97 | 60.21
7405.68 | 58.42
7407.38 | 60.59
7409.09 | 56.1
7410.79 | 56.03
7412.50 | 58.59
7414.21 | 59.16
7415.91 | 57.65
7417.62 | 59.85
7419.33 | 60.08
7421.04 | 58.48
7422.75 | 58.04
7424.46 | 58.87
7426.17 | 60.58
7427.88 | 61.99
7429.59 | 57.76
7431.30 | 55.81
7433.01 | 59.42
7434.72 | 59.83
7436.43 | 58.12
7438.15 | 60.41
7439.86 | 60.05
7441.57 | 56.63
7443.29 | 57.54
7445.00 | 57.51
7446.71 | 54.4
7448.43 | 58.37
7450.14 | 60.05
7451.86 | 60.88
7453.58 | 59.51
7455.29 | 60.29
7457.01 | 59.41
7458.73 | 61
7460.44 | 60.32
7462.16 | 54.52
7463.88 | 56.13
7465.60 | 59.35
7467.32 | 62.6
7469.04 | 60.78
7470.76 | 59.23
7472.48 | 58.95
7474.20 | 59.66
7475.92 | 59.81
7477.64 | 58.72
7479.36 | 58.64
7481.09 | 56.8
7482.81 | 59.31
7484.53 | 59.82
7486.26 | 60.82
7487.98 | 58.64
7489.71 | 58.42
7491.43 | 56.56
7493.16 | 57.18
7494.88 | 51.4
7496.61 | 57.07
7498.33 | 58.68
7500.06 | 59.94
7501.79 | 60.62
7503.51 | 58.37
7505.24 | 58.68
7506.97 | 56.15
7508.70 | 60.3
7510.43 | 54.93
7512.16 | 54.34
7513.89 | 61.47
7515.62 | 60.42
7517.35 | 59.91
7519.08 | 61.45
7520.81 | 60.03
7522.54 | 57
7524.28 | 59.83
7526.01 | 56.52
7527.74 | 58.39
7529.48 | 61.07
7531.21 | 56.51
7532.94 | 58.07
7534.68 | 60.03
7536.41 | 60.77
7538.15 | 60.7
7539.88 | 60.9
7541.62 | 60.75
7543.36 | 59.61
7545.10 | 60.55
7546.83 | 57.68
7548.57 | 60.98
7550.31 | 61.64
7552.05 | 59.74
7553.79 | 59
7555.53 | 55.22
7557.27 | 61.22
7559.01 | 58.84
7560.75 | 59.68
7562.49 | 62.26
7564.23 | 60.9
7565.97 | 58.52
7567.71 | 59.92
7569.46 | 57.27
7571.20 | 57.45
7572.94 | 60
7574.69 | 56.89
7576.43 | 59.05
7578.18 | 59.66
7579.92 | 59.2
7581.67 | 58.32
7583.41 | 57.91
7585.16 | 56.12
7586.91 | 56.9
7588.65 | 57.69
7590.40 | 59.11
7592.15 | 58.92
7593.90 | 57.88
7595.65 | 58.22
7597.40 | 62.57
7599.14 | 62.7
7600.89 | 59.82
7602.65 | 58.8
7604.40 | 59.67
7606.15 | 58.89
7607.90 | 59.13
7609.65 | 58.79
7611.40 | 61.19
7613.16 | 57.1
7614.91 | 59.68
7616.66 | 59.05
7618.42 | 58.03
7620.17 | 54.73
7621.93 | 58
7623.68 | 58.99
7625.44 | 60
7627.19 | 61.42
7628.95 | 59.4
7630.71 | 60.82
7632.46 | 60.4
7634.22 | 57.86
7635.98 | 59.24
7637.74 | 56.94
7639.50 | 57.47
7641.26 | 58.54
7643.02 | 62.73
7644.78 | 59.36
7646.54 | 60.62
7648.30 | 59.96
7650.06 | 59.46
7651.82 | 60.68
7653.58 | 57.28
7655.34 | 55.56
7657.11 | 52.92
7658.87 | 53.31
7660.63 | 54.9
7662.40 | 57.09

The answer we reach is 1.08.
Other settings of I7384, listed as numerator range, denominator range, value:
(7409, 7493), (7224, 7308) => 1.03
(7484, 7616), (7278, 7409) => 1.06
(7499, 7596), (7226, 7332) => 1.06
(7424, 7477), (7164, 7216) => 1.06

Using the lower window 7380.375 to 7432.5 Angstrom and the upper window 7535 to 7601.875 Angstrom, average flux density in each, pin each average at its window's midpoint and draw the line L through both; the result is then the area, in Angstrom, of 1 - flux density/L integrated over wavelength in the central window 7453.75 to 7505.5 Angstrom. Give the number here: 0.1 Angstrom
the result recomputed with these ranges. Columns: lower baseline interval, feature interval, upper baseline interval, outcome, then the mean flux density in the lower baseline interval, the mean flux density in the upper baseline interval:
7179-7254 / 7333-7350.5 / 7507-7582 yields -0.4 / 59.8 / 59.2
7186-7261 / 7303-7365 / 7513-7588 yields 0.7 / 60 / 59.3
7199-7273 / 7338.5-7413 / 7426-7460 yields 0.8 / 60.1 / 59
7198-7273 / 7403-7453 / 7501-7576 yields 0.7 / 60.2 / 59.2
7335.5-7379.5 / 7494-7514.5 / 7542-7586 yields 0.5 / 59.4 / 59.1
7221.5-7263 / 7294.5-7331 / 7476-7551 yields 0.5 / 60.3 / 58.8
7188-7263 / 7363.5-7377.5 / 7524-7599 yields 0.1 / 60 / 59.2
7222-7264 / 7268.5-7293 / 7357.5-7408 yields 0.2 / 60.3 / 58.6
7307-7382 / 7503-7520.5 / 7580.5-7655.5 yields 0.1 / 59.1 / 59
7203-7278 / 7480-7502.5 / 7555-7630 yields 0.5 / 60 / 59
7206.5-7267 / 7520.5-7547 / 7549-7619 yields 0.0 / 59.9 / 59.1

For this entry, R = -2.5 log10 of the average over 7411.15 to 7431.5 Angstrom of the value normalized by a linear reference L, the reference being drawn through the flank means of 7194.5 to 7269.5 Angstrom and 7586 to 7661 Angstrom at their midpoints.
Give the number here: 0.01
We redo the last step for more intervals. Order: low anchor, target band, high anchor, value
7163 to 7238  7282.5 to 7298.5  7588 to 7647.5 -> 0.02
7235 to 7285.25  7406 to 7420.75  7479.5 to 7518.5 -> 0.01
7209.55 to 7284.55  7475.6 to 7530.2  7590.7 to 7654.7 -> 0.02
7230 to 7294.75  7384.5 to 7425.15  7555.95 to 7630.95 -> 0.03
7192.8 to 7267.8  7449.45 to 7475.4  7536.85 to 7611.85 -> 0.00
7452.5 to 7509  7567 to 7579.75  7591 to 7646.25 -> 0.01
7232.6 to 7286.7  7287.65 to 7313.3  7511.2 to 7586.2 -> 0.01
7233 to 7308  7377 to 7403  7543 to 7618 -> 0.02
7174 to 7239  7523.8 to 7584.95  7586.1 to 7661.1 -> -0.01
